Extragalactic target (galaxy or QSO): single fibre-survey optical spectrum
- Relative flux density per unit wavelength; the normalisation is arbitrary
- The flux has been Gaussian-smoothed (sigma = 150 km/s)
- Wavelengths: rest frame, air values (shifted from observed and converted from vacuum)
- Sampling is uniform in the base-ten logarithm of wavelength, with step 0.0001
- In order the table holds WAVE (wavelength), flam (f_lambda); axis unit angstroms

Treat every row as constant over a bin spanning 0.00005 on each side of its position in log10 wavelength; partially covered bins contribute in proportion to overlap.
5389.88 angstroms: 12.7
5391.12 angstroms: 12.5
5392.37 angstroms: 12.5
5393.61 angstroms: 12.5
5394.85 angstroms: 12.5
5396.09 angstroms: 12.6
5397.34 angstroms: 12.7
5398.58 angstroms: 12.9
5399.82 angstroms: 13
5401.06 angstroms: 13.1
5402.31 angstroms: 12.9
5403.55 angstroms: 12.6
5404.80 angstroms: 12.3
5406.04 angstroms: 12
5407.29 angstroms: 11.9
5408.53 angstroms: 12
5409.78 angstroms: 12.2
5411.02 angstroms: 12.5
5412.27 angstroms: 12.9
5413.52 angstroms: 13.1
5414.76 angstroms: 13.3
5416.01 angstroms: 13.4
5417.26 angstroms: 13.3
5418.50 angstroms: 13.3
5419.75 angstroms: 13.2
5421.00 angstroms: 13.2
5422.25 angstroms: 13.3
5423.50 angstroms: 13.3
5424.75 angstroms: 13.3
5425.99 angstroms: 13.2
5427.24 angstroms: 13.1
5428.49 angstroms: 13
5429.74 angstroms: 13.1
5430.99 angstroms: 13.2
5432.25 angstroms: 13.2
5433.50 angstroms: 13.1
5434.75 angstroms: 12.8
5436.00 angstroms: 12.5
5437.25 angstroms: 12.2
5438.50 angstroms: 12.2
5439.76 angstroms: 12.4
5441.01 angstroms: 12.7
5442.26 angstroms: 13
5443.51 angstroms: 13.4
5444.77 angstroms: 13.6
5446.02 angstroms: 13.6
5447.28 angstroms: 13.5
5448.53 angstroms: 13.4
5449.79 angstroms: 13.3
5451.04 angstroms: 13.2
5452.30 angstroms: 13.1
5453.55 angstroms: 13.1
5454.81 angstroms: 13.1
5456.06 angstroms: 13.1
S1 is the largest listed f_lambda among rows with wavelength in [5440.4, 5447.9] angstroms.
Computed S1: 13.6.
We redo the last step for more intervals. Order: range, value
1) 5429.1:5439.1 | 13.2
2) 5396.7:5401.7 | 13.1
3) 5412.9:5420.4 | 13.4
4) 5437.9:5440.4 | 12.4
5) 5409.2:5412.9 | 12.9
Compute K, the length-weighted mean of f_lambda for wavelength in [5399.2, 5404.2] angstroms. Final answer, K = 12.9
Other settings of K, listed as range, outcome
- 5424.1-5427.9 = 13.2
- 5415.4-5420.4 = 13.3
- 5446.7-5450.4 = 13.4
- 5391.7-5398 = 12.5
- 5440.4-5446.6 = 13.3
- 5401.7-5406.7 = 12.4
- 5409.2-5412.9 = 12.5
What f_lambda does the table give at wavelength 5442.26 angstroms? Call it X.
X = 13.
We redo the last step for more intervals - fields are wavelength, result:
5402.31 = 12.9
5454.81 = 13.1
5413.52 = 13.1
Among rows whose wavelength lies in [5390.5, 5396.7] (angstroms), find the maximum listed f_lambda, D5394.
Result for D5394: 12.6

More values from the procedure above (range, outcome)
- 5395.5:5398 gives 12.7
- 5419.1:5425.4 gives 13.3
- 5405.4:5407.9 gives 12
